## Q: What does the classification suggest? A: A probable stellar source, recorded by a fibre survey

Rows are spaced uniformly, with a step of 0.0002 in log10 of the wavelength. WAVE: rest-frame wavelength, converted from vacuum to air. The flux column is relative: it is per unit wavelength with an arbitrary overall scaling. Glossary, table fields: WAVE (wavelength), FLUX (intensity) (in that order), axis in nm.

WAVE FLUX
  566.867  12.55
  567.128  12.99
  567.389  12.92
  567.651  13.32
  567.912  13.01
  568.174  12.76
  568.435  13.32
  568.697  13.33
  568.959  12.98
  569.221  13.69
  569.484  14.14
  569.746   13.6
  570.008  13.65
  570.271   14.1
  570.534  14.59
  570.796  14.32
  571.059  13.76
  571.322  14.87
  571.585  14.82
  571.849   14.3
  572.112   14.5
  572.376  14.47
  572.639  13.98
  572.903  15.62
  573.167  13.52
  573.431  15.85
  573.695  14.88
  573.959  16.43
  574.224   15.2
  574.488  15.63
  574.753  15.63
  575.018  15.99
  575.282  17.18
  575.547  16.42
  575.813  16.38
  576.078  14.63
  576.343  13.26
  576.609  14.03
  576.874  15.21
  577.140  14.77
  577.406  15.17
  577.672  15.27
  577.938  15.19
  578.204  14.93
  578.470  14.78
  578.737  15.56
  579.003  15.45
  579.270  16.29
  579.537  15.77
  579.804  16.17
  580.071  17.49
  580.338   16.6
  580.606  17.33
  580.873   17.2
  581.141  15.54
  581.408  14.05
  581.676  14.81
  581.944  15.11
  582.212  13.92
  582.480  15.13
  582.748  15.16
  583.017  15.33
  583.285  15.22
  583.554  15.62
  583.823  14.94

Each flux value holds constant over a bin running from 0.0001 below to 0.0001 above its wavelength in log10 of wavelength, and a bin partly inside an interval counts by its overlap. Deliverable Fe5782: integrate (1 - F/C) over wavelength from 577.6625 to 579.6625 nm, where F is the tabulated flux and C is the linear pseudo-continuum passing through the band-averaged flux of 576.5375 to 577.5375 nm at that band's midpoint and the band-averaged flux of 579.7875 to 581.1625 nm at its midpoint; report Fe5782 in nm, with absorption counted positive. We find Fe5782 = 0.05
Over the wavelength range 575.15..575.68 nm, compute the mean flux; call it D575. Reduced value 16.8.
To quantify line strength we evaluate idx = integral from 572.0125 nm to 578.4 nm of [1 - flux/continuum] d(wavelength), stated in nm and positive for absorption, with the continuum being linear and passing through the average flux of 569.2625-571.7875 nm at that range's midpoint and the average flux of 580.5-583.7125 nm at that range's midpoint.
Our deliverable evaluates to -0.23 nm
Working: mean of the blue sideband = 14.2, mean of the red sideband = 15.3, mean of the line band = 15.2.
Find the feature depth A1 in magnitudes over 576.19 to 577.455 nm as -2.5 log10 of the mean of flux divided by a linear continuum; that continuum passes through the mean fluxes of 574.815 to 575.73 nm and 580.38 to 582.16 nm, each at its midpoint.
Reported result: 0.13 mag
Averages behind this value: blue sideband 16.4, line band 14.4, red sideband 15.6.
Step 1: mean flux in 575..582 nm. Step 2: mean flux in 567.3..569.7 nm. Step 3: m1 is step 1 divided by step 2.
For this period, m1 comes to 1.2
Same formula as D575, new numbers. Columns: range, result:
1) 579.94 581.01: 17.1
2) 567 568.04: 13.1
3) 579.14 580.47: 16.5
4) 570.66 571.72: 14.4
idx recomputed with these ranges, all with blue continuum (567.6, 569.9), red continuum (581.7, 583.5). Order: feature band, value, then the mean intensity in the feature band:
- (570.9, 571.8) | -0.05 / 14.5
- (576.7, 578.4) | -0.08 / 15.1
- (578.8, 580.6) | -0.21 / 16.3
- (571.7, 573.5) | -0.10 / 14.6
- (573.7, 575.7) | -0.27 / 16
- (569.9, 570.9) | -0.05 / 14.2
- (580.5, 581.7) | -0.08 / 15.8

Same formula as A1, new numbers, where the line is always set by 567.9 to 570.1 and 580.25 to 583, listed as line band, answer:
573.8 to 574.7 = -0.11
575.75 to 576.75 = 0.01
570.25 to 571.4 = -0.05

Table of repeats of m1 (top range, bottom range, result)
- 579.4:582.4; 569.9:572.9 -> 1.10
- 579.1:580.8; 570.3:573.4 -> 1.15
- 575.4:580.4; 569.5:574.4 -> 1.06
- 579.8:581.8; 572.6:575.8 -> 1.04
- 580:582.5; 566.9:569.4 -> 1.19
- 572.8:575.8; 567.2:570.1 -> 1.18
